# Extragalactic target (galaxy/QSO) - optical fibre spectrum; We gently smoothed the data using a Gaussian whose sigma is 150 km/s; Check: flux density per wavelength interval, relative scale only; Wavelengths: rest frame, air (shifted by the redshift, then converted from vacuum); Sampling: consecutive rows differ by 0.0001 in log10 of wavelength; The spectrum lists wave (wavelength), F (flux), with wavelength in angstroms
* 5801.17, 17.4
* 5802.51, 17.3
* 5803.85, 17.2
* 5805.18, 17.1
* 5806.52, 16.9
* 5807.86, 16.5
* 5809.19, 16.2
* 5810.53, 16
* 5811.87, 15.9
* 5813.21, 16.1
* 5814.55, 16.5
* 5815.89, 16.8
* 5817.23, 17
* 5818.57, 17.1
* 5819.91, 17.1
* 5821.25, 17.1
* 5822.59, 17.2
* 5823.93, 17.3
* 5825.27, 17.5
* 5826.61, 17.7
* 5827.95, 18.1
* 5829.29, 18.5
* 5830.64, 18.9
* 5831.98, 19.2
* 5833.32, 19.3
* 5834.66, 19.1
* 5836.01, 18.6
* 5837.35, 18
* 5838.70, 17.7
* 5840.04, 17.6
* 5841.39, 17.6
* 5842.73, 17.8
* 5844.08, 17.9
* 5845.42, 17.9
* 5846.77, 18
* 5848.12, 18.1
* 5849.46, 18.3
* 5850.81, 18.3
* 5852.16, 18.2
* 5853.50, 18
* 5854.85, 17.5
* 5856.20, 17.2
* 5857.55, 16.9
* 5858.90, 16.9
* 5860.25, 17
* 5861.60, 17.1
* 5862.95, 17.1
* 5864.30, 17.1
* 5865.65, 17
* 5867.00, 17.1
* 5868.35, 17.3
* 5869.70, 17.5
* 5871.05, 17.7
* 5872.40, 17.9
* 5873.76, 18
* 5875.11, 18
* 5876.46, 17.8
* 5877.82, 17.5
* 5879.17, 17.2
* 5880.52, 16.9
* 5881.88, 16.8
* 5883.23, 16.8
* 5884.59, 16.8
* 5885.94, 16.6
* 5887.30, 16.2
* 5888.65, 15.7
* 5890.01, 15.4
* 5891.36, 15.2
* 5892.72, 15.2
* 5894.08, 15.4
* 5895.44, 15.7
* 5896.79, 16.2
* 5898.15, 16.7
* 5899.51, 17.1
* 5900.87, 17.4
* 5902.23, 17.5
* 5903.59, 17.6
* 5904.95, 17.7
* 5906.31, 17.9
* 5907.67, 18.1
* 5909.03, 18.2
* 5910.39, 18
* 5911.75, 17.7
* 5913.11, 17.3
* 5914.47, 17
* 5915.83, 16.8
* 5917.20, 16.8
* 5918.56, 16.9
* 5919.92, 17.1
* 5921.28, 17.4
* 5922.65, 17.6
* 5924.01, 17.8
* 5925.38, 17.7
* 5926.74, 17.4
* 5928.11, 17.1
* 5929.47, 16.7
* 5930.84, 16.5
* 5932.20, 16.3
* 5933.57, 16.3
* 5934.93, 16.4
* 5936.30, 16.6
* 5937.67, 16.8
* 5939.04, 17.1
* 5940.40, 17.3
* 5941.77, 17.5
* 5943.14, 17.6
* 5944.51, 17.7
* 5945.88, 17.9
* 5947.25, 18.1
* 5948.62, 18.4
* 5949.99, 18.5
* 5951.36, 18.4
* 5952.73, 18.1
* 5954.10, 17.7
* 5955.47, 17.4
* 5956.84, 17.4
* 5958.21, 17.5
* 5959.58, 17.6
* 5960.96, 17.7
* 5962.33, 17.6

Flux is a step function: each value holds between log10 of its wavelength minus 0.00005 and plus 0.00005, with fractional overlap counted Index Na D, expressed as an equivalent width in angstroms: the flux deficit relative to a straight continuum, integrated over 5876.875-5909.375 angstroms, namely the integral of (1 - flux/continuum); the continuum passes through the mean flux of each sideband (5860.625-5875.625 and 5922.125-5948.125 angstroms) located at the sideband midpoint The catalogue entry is 1.1 angstroms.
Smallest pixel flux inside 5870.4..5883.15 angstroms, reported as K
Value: 16.8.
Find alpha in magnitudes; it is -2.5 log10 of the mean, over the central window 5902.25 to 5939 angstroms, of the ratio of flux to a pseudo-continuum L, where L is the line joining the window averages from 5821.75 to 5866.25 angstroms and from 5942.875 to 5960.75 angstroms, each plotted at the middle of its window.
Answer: 0.039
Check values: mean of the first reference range 17.8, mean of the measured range 17.2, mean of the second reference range 17.9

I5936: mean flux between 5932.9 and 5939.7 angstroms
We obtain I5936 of 16.6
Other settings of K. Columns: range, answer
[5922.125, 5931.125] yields 16.5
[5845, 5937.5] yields 15.2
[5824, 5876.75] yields 16.9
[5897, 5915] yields 16.7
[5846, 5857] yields 17.2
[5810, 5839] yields 15.9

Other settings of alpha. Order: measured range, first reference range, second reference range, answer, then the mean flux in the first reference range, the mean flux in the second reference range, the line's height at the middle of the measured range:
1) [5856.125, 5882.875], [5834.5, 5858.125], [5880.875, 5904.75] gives -0.01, 17.9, 16.4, 17.2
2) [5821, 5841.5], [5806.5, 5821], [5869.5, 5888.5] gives -0.09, 16.6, 17.2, 16.7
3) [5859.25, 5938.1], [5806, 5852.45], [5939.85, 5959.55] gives 0.04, 17.6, 17.8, 17.7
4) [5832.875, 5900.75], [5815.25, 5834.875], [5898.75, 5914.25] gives 0.03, 17.8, 17.7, 17.7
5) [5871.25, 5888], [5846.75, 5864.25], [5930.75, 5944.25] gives 0.01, 17.5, 16.9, 17.4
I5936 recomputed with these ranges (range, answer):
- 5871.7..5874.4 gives 17.9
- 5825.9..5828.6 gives 17.9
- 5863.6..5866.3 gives 17.1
